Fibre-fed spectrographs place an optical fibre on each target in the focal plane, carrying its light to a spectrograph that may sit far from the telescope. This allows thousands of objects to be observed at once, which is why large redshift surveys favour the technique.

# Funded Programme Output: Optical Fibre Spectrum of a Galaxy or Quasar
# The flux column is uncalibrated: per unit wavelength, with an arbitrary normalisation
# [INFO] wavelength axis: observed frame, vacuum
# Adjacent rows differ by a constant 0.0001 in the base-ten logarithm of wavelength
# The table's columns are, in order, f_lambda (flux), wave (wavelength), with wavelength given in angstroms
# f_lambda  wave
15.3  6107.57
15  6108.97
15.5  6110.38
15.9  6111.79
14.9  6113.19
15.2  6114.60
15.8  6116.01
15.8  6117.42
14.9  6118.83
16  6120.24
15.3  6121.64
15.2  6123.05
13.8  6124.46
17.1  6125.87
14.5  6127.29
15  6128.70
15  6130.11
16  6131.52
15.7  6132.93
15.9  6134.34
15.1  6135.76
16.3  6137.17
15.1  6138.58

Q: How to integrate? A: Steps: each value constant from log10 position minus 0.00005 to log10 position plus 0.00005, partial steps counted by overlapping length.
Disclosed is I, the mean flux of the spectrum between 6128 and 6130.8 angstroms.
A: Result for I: 15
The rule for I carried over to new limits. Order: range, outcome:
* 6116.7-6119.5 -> 15.3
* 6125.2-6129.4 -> 15.5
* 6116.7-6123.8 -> 15.4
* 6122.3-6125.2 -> 14.5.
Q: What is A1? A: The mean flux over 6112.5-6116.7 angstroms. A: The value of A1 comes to 15.3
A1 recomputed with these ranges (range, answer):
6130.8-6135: 15.9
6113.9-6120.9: 15.5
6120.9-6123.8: 15.3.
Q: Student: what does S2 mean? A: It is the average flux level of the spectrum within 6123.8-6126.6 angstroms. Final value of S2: 15.4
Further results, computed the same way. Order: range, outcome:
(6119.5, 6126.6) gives 15.5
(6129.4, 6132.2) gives 15.5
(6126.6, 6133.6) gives 15.3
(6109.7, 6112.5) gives 15.7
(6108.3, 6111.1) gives 15.2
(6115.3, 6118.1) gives 15.8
